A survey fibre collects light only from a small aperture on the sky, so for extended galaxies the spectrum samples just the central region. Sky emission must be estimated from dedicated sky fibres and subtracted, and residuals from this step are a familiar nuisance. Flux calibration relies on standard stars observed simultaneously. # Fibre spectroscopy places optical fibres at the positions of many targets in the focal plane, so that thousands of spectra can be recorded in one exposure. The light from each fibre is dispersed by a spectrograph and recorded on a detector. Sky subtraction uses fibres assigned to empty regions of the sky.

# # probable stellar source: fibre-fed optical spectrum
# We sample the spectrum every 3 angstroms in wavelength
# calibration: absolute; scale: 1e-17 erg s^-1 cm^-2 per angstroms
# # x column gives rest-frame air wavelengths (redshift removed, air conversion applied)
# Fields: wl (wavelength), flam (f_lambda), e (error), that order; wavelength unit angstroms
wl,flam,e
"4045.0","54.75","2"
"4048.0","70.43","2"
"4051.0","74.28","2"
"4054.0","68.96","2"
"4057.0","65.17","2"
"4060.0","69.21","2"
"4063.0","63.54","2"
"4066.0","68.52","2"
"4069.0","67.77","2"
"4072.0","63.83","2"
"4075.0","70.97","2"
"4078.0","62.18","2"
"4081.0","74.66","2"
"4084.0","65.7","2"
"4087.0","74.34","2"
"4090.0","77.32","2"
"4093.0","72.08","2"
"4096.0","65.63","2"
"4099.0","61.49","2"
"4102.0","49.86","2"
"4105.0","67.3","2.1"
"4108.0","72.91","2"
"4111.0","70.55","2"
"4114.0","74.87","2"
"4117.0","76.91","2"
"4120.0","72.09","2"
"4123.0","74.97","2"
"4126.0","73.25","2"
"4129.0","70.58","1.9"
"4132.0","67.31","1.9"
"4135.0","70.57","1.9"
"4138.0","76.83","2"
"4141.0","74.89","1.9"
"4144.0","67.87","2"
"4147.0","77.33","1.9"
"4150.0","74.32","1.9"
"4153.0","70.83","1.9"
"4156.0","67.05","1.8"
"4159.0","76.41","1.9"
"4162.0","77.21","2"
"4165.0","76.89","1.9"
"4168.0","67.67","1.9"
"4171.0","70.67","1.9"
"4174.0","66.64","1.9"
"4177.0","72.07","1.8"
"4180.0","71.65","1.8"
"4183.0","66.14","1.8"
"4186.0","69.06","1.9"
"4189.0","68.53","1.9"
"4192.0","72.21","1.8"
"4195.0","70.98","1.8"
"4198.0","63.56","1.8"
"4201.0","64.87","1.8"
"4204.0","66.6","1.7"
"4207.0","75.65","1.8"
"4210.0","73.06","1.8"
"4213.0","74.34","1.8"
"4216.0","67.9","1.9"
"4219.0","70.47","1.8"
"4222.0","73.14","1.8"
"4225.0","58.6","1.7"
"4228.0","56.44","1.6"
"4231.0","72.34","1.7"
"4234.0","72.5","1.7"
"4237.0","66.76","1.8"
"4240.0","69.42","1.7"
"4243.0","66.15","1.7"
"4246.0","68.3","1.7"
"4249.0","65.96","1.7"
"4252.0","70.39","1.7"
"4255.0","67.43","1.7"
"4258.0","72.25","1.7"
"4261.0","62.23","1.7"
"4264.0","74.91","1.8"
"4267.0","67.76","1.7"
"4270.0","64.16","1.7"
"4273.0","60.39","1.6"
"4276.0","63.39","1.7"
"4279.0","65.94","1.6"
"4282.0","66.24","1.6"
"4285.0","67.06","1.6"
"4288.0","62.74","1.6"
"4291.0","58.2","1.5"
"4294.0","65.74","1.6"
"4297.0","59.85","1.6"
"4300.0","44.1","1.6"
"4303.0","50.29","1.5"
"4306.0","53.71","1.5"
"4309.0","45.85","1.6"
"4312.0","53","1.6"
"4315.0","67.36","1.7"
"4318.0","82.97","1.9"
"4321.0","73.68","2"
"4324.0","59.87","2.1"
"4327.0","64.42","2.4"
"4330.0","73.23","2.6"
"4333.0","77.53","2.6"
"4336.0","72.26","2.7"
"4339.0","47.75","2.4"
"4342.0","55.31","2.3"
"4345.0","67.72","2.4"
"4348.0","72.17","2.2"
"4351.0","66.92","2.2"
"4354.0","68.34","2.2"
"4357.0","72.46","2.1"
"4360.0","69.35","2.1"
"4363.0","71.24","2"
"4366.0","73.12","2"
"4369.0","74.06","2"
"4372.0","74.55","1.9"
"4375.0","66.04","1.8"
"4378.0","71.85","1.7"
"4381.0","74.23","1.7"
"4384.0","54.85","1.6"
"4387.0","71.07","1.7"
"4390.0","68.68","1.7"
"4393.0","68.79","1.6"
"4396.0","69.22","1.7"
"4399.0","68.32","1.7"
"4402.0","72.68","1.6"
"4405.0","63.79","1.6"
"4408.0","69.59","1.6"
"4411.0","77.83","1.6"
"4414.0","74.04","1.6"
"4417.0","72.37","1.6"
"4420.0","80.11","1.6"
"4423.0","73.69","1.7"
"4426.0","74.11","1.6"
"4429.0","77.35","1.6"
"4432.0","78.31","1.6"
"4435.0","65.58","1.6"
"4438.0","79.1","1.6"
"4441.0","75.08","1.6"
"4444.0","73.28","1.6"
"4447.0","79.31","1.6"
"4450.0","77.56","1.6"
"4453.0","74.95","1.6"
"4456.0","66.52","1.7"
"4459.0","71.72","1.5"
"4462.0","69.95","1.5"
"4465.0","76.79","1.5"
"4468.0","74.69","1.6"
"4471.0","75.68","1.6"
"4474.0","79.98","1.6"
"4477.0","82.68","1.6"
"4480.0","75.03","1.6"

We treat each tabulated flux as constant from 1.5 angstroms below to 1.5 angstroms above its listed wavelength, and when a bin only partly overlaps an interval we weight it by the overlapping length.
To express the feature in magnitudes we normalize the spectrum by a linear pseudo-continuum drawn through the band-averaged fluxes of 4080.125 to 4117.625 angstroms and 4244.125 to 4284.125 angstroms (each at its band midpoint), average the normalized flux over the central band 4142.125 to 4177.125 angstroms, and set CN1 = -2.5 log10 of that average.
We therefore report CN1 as -0.058 mag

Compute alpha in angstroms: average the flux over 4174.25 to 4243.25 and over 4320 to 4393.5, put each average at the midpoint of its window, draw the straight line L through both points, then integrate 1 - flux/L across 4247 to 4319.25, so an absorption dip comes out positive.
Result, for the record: 5.91 angstroms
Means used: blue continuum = 68.8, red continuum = 68.3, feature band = 63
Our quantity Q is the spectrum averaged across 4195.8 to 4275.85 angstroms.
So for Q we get 67.9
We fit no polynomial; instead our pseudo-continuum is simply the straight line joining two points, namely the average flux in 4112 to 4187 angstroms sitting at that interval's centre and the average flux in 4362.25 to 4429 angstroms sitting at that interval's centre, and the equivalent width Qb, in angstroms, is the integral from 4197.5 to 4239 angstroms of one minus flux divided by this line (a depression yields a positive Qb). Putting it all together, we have 2.0 angstroms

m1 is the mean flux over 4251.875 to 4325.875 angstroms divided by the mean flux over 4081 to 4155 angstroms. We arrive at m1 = 0.9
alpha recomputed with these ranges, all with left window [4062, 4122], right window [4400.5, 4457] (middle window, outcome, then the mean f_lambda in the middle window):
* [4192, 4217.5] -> 0.3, 69.8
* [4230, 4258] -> 0.9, 68.9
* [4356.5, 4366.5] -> 0.2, 71.3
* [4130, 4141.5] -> -0.4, 72.1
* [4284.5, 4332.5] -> 7.0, 61.6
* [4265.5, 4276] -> 1.1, 64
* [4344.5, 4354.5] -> 0.5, 68.9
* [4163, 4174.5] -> -0.2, 71.1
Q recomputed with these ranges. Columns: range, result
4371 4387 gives 68.4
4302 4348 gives 63.4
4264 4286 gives 65.6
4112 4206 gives 71.3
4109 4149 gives 72.9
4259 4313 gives 60.5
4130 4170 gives 72.7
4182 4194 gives 69.2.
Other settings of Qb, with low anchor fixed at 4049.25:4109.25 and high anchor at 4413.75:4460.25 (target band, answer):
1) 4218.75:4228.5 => 0.8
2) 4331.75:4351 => 1.9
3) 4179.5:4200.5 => 0.4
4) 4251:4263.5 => 0.5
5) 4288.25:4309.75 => 5.1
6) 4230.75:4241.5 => 0.1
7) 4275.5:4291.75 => 1.7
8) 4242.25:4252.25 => 0.5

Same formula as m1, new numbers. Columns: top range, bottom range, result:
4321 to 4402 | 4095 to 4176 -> 0.96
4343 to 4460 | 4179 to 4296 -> 1.06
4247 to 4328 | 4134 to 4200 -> 0.89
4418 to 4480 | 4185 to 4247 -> 1.10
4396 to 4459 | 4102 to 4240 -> 1.04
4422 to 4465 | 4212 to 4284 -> 1.10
